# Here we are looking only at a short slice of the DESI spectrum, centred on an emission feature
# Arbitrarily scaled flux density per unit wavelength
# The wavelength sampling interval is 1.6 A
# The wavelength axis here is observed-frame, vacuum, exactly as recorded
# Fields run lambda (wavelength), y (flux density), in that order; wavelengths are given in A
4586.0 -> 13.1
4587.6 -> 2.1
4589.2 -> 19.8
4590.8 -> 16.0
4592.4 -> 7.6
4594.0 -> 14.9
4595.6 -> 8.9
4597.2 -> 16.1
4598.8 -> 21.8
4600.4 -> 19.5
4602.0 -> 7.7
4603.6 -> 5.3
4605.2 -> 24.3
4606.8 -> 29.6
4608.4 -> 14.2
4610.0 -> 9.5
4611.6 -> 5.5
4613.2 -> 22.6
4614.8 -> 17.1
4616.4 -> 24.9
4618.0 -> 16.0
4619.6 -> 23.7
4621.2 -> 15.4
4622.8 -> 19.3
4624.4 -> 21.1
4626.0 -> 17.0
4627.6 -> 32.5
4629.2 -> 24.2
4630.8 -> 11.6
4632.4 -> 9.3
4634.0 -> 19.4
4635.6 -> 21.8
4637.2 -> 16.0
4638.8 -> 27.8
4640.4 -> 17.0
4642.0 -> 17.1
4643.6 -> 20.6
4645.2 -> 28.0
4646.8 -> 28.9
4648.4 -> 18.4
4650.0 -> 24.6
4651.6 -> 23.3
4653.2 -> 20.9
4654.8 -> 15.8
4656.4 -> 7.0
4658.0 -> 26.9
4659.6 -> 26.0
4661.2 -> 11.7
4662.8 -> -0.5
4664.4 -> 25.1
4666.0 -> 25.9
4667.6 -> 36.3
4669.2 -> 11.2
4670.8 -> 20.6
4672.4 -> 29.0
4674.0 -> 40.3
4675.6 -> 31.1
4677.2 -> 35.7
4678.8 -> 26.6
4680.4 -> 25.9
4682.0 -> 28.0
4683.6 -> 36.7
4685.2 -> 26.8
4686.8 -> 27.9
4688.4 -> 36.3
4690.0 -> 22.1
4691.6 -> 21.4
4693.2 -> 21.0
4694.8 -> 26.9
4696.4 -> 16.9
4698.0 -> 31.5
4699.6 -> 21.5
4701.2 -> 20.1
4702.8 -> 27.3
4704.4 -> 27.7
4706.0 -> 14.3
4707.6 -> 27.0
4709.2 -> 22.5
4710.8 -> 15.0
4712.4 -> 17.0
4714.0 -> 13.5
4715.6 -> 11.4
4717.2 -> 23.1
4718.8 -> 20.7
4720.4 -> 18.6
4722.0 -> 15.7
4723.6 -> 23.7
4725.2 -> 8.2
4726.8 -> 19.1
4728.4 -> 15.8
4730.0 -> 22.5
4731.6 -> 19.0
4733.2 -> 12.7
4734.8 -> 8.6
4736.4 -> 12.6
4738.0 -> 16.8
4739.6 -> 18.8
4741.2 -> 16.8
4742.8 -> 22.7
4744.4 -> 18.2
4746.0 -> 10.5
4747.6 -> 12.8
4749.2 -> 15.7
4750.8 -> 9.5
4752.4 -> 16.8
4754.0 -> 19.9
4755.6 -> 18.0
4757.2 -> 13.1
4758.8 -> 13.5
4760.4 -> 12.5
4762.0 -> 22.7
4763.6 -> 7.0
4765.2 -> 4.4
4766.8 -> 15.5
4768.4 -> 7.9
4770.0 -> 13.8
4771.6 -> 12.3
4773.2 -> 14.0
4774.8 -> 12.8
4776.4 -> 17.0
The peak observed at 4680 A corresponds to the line C IV 1549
